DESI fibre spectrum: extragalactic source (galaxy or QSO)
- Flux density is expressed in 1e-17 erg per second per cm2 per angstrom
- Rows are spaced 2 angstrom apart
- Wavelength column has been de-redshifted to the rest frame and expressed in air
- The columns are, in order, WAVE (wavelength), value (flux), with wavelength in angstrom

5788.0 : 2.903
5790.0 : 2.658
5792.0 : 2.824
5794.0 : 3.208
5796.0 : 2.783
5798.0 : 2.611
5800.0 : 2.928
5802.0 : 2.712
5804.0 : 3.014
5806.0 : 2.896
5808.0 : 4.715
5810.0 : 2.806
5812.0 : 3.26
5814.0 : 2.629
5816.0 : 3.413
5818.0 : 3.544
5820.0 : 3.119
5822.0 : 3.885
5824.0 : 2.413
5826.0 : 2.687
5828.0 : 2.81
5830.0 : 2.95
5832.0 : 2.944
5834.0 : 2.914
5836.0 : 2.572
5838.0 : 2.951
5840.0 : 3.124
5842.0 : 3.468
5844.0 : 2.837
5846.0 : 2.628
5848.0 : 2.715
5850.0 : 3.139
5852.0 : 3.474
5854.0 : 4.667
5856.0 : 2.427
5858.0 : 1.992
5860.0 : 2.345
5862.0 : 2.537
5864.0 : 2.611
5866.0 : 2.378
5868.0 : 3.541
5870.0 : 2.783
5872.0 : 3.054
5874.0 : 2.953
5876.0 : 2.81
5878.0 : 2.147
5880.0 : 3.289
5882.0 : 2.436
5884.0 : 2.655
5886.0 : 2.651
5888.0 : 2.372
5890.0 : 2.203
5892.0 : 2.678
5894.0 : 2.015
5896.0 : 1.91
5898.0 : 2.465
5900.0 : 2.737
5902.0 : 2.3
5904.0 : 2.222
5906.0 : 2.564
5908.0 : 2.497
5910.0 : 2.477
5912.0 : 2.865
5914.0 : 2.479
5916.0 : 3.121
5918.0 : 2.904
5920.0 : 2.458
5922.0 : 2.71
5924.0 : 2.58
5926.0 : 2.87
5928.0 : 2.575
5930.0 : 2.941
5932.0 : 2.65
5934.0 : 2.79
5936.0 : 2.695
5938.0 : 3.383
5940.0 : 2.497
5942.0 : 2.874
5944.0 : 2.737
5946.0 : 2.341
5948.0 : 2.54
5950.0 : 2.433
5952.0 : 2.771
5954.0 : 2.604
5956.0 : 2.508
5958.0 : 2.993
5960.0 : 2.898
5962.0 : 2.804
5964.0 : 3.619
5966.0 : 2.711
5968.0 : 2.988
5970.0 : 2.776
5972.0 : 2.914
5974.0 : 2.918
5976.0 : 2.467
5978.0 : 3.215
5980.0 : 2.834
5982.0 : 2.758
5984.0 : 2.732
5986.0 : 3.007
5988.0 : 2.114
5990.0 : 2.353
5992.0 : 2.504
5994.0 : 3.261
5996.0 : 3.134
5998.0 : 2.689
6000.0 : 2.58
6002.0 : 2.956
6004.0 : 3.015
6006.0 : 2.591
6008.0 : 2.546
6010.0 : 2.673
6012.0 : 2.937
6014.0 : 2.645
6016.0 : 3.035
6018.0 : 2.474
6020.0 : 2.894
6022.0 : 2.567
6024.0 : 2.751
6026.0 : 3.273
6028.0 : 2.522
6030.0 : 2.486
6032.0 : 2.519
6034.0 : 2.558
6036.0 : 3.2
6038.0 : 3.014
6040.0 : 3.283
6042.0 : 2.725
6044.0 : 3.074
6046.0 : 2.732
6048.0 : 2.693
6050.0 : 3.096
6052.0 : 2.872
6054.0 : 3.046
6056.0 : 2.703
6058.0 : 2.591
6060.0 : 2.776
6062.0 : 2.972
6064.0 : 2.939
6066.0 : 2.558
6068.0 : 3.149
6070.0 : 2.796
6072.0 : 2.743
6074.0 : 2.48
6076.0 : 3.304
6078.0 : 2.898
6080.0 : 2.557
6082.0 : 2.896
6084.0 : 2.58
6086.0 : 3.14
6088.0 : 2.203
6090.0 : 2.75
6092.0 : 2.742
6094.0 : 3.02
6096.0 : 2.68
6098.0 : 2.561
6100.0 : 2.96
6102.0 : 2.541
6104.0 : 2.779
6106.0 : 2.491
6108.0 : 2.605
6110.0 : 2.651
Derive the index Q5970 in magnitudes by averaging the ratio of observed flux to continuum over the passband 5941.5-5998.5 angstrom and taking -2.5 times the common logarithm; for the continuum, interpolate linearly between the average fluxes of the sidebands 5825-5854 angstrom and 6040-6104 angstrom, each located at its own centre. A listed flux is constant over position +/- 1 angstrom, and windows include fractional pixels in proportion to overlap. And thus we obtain 0.04 mag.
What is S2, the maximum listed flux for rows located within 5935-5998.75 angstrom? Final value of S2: 3.619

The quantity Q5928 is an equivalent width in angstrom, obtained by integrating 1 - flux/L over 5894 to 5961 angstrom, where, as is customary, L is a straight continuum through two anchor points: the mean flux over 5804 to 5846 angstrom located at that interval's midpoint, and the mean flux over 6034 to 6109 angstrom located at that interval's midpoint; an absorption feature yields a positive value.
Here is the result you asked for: 7.5 angstrom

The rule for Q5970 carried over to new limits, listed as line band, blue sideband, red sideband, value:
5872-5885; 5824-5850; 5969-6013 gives 0.041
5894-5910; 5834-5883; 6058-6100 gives 0.203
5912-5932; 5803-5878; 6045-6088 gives 0.072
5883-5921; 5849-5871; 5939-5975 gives 0.138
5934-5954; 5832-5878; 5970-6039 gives 0.048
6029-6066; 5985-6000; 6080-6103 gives -0.047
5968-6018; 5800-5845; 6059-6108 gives 0.038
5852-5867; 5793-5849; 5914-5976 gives 0.071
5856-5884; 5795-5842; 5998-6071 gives 0.120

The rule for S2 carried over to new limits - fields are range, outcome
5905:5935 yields 3.121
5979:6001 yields 3.261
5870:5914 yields 3.289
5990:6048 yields 3.283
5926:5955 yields 3.383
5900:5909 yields 2.737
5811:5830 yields 3.885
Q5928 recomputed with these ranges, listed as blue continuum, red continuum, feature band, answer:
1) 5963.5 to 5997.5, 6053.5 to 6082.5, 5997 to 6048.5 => 0.7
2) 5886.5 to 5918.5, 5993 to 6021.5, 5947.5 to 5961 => -0.2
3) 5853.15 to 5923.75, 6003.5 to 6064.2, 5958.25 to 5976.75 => -1.2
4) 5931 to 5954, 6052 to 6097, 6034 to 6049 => -0.9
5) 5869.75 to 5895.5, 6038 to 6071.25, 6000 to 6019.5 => 0.3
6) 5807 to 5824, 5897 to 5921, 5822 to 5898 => 5.7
